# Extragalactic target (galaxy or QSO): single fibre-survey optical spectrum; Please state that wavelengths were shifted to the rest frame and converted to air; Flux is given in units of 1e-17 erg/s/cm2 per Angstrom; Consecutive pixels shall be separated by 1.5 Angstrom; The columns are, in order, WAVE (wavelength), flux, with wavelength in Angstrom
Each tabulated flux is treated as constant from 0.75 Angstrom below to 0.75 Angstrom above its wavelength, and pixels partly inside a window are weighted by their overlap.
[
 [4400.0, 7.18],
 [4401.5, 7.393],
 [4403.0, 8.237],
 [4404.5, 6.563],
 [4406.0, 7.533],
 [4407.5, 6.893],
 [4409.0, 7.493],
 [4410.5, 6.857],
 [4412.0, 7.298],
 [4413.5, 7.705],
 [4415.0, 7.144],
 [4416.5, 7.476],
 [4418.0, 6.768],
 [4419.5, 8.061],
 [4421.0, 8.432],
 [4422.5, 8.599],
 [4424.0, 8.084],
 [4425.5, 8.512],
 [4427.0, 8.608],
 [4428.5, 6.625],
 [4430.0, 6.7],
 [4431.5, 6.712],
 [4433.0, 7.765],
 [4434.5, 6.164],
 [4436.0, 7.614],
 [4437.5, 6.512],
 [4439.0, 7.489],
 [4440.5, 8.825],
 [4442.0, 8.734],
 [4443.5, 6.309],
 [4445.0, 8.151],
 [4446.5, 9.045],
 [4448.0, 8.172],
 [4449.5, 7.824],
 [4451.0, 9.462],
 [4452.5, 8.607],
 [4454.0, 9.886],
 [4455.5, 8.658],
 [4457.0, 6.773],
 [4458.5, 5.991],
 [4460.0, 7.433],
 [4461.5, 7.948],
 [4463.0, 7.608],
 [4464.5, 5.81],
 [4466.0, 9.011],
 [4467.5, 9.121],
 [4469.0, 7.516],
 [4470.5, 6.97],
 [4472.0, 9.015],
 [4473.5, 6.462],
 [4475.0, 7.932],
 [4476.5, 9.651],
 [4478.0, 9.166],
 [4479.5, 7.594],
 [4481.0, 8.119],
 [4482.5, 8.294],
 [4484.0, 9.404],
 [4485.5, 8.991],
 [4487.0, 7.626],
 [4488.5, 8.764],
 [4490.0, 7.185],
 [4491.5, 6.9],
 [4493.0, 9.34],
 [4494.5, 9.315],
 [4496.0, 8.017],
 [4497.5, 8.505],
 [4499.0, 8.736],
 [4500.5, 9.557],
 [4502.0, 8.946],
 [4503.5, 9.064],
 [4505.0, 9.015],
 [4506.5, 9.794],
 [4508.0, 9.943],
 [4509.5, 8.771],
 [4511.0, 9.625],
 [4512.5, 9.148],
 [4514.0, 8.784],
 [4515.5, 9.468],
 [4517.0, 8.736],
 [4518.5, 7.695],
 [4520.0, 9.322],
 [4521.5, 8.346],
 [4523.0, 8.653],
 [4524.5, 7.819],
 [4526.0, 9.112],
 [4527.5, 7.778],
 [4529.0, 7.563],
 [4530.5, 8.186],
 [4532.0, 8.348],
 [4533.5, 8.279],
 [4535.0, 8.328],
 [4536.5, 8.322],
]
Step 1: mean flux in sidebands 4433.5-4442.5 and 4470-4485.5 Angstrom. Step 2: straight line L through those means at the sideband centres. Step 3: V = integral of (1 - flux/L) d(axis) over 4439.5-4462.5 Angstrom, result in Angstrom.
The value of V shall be -0.97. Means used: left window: 7.53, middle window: 8.11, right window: 8.32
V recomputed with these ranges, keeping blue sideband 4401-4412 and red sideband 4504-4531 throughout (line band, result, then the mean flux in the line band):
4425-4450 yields 0.25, 7.62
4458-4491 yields 0.84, 7.99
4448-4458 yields -0.68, 8.44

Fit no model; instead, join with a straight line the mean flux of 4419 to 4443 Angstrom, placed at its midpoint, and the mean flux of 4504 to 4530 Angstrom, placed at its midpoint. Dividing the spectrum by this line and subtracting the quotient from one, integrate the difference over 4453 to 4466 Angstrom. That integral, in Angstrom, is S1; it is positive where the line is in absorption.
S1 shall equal 0.7 Angstrom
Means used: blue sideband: 7.7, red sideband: 8.8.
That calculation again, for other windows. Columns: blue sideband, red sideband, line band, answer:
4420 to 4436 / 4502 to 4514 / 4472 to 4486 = 0.4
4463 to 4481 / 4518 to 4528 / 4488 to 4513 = -1.9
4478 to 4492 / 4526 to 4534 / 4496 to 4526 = -2.9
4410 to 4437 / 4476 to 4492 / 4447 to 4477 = 0.2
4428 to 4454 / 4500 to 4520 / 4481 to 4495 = 0.5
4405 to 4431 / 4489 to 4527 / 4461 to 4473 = 0.6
